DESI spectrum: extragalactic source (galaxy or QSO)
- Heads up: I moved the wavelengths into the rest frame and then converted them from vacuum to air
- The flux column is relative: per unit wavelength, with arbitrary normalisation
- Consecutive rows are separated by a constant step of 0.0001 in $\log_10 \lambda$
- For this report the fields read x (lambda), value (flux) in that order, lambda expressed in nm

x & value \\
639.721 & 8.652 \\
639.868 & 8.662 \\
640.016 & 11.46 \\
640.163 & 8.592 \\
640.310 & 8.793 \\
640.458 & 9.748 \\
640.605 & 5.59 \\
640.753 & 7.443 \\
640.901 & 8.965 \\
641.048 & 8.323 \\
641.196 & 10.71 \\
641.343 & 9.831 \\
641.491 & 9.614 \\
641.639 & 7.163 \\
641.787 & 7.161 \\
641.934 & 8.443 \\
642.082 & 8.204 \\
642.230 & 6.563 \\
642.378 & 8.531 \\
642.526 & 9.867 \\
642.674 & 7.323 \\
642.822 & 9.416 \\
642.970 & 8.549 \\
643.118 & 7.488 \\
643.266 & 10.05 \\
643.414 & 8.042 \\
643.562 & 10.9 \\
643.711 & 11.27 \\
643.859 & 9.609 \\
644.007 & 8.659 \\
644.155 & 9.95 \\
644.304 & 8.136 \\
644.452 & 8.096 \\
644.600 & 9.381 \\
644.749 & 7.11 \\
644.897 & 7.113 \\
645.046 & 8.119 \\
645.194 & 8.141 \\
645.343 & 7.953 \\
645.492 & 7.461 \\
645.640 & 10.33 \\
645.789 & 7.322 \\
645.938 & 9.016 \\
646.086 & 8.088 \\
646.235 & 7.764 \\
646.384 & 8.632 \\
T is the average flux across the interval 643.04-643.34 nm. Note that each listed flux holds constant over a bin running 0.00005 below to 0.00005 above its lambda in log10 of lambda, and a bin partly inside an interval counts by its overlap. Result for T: 8.77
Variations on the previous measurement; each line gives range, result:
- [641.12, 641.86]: 8.89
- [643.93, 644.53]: 8.73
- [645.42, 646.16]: 8.46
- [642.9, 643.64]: 9.01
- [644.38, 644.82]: 8.2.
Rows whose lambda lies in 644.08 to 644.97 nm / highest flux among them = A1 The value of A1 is 9.95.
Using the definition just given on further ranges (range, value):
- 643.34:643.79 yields 11.27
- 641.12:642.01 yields 10.71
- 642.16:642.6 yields 9.867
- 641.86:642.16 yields 8.443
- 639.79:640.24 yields 11.46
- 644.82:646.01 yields 10.33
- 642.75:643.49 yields 10.05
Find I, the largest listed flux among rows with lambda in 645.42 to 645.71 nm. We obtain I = 10.33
